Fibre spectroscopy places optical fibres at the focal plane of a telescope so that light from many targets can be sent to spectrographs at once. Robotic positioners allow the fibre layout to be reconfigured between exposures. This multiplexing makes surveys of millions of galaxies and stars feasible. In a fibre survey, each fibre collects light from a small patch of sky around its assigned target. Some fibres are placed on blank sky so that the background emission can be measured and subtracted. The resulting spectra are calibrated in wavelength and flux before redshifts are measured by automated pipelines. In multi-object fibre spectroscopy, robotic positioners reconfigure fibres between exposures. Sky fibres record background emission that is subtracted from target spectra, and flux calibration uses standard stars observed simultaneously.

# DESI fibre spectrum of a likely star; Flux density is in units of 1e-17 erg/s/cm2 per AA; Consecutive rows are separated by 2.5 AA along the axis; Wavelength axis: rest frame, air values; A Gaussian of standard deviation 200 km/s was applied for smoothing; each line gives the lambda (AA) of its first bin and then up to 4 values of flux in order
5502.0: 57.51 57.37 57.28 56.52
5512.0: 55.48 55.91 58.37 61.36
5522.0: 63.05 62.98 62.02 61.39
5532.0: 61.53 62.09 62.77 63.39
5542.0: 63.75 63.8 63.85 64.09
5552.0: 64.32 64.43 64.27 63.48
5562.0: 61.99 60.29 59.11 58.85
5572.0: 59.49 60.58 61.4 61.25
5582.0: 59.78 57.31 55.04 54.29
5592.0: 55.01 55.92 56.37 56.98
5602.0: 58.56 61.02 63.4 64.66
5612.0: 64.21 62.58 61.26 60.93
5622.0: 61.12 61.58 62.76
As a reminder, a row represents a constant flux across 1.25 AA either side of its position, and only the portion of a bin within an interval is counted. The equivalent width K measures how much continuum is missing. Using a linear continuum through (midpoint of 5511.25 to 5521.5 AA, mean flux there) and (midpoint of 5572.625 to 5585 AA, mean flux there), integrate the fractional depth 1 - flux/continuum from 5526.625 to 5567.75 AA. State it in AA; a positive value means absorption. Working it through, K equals -2.48 AA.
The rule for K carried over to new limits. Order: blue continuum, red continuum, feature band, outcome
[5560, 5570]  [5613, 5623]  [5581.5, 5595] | 1.08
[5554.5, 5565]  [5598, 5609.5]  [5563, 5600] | 2.11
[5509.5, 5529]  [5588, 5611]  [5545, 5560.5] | -1.27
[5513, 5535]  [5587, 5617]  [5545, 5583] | -1.15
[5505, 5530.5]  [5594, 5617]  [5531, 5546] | -0.82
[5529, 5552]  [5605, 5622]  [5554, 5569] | 0.23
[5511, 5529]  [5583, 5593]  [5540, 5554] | -1.38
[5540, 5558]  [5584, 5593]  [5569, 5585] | -0.60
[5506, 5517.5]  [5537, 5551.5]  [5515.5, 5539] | -0.68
